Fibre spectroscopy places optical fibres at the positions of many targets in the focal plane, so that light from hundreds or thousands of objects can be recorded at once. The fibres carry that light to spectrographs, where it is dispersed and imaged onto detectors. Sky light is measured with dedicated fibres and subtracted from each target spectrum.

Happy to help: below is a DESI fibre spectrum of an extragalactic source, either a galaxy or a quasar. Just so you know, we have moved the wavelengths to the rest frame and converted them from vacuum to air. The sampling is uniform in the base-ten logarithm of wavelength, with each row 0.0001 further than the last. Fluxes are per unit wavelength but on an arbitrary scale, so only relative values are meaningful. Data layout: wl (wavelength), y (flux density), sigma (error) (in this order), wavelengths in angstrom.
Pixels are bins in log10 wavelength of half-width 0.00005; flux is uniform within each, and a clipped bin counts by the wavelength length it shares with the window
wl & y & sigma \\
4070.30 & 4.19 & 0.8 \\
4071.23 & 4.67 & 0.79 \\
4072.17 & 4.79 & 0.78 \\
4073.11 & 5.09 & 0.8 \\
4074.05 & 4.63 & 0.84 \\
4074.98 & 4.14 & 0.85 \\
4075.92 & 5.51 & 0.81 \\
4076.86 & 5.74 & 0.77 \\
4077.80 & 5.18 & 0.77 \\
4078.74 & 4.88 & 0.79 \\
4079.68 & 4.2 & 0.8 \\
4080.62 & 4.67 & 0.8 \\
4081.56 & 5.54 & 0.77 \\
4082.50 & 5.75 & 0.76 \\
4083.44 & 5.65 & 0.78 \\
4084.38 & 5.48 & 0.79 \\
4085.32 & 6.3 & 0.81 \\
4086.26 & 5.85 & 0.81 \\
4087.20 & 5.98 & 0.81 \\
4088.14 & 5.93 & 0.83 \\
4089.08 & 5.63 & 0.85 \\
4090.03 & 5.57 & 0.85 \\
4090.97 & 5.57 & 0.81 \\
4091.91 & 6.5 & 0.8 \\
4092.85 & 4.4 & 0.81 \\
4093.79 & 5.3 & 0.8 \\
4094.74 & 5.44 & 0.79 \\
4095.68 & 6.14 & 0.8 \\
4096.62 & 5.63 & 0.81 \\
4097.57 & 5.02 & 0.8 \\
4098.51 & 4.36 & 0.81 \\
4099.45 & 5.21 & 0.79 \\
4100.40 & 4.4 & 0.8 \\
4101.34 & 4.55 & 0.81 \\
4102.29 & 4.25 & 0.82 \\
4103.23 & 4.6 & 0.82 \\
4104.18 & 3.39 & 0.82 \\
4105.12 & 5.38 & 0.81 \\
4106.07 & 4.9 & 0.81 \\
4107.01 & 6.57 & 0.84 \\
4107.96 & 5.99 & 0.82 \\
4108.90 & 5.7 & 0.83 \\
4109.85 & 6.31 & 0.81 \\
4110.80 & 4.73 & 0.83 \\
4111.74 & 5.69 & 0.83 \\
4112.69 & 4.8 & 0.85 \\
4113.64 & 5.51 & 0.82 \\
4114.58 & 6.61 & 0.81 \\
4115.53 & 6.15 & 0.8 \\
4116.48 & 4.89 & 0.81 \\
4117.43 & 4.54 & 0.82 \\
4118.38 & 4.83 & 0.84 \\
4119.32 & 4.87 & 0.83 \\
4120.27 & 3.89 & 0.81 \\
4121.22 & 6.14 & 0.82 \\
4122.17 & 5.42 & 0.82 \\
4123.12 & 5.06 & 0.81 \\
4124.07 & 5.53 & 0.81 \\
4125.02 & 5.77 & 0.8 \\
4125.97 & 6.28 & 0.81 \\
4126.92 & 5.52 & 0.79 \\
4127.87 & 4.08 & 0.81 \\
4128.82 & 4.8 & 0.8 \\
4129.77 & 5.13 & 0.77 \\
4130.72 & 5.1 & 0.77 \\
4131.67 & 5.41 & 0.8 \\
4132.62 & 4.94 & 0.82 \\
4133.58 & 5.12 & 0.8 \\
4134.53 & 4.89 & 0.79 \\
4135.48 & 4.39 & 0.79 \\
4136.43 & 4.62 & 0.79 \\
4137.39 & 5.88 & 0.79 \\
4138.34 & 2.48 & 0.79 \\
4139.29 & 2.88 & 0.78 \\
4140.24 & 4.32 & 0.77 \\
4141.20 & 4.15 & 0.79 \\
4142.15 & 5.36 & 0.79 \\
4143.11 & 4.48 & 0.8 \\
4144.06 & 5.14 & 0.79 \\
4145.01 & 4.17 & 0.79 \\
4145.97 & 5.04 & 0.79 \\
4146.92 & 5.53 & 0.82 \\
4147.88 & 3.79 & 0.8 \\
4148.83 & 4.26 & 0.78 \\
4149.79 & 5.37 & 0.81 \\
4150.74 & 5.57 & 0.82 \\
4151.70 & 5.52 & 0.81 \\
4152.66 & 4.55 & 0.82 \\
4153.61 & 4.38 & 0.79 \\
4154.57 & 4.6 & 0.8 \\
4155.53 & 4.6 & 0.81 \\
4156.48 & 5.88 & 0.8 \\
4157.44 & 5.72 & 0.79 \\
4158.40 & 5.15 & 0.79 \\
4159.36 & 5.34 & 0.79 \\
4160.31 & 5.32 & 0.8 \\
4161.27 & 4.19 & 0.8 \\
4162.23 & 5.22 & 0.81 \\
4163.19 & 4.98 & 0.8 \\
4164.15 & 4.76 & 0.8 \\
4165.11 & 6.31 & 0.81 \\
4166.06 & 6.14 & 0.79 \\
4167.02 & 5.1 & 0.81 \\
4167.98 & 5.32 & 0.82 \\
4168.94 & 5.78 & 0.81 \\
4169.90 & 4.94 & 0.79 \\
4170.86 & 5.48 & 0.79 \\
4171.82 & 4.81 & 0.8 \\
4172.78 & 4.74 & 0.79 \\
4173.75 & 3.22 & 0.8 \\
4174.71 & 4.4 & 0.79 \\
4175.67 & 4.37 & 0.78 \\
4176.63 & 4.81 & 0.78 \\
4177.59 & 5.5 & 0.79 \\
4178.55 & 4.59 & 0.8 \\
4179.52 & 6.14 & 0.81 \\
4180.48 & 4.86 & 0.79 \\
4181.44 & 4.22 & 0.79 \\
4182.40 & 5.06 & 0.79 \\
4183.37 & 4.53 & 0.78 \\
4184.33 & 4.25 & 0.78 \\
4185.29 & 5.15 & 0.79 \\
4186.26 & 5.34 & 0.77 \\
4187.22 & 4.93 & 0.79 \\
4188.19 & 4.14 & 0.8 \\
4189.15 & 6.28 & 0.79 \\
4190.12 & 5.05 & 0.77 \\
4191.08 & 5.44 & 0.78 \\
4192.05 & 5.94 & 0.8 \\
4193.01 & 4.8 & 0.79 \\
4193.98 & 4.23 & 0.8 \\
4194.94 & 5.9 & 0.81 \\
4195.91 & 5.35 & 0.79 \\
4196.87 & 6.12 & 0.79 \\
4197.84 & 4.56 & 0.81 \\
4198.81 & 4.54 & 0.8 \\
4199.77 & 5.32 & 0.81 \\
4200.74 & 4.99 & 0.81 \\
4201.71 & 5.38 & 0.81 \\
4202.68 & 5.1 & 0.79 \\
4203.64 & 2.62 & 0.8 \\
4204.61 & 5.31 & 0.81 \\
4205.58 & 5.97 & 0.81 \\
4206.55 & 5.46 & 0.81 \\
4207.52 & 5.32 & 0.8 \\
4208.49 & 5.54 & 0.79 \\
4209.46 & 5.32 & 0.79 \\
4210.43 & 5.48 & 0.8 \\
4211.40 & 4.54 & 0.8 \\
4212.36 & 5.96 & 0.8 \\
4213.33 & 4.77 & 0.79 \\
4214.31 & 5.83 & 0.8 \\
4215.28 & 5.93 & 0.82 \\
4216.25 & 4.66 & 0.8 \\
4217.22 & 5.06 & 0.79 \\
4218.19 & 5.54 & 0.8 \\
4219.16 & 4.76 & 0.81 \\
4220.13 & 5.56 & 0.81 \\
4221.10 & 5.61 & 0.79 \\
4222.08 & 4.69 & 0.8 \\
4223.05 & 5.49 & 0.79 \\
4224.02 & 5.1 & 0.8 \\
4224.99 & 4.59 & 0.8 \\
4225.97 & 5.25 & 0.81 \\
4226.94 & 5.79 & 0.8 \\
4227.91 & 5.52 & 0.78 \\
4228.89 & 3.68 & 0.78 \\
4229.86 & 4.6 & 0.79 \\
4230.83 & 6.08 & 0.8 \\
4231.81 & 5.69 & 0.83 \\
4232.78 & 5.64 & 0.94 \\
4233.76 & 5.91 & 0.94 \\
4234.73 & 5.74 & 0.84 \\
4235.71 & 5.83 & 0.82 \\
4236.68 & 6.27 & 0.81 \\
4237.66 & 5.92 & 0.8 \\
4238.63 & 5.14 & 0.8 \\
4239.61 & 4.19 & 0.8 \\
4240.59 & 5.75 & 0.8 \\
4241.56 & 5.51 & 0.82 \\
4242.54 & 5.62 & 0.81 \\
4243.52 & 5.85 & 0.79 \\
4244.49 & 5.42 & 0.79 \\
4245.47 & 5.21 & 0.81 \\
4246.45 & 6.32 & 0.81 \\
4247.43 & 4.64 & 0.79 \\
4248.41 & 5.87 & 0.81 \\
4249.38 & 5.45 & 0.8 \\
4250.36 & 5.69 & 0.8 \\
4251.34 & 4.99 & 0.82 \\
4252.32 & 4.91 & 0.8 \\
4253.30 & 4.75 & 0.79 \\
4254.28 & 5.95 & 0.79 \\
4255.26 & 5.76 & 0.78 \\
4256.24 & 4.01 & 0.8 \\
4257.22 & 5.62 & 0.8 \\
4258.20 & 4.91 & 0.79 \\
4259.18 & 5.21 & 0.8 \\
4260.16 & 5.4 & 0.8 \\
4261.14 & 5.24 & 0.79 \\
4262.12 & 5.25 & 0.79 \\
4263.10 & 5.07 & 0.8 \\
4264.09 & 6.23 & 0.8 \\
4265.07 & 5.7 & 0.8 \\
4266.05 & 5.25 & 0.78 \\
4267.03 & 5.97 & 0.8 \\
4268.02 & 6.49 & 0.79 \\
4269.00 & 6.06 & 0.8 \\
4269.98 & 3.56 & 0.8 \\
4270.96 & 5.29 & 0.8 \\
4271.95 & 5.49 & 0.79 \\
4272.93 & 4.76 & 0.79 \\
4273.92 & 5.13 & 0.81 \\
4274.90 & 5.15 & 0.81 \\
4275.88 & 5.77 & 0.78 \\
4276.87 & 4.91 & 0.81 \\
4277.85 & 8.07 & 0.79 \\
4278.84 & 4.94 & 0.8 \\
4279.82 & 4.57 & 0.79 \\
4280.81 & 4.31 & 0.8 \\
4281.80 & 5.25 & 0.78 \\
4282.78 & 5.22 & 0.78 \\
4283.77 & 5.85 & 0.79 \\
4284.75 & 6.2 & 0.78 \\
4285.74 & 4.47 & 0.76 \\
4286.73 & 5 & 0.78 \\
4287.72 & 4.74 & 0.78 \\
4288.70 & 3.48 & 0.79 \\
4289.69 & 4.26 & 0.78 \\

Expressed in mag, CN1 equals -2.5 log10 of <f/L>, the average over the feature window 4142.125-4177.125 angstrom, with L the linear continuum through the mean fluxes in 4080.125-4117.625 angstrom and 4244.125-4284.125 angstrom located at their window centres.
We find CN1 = 0.08 mag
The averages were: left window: 5.38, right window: 5.35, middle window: 4.98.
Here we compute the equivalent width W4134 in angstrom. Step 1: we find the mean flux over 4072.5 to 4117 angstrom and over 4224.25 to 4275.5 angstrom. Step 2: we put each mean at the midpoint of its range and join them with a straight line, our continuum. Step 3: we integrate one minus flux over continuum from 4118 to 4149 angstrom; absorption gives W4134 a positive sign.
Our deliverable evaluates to 2.9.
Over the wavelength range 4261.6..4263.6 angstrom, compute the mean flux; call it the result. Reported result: 5.15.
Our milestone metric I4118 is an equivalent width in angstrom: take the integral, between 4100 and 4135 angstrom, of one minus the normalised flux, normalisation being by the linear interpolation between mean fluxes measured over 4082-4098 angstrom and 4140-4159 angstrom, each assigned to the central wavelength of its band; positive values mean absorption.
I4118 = 0.7 angstrom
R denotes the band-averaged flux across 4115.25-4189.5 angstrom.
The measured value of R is 4.95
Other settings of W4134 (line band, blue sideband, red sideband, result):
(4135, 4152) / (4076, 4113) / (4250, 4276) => 2.3 angstrom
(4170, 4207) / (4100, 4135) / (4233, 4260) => 2.4 angstrom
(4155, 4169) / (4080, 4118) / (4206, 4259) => 0.1 angstrom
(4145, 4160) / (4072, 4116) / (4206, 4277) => 0.9 angstrom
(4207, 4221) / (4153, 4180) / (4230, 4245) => 0.3 angstrom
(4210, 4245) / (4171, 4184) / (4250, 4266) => -2.0 angstrom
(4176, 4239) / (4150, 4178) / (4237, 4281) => -0.1 angstrom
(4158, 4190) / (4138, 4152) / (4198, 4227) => -1.3 angstrom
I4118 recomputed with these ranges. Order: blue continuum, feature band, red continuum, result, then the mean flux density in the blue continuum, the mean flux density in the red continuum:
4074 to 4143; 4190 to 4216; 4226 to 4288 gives 0.4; 5.15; 5.38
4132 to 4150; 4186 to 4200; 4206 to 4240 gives -0.4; 4.56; 5.33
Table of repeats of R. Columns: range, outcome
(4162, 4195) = 5.04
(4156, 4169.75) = 5.36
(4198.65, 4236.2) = 5.24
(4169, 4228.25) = 5.09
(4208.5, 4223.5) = 5.29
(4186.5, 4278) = 5.32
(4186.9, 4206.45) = 5.11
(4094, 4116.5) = 5.27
